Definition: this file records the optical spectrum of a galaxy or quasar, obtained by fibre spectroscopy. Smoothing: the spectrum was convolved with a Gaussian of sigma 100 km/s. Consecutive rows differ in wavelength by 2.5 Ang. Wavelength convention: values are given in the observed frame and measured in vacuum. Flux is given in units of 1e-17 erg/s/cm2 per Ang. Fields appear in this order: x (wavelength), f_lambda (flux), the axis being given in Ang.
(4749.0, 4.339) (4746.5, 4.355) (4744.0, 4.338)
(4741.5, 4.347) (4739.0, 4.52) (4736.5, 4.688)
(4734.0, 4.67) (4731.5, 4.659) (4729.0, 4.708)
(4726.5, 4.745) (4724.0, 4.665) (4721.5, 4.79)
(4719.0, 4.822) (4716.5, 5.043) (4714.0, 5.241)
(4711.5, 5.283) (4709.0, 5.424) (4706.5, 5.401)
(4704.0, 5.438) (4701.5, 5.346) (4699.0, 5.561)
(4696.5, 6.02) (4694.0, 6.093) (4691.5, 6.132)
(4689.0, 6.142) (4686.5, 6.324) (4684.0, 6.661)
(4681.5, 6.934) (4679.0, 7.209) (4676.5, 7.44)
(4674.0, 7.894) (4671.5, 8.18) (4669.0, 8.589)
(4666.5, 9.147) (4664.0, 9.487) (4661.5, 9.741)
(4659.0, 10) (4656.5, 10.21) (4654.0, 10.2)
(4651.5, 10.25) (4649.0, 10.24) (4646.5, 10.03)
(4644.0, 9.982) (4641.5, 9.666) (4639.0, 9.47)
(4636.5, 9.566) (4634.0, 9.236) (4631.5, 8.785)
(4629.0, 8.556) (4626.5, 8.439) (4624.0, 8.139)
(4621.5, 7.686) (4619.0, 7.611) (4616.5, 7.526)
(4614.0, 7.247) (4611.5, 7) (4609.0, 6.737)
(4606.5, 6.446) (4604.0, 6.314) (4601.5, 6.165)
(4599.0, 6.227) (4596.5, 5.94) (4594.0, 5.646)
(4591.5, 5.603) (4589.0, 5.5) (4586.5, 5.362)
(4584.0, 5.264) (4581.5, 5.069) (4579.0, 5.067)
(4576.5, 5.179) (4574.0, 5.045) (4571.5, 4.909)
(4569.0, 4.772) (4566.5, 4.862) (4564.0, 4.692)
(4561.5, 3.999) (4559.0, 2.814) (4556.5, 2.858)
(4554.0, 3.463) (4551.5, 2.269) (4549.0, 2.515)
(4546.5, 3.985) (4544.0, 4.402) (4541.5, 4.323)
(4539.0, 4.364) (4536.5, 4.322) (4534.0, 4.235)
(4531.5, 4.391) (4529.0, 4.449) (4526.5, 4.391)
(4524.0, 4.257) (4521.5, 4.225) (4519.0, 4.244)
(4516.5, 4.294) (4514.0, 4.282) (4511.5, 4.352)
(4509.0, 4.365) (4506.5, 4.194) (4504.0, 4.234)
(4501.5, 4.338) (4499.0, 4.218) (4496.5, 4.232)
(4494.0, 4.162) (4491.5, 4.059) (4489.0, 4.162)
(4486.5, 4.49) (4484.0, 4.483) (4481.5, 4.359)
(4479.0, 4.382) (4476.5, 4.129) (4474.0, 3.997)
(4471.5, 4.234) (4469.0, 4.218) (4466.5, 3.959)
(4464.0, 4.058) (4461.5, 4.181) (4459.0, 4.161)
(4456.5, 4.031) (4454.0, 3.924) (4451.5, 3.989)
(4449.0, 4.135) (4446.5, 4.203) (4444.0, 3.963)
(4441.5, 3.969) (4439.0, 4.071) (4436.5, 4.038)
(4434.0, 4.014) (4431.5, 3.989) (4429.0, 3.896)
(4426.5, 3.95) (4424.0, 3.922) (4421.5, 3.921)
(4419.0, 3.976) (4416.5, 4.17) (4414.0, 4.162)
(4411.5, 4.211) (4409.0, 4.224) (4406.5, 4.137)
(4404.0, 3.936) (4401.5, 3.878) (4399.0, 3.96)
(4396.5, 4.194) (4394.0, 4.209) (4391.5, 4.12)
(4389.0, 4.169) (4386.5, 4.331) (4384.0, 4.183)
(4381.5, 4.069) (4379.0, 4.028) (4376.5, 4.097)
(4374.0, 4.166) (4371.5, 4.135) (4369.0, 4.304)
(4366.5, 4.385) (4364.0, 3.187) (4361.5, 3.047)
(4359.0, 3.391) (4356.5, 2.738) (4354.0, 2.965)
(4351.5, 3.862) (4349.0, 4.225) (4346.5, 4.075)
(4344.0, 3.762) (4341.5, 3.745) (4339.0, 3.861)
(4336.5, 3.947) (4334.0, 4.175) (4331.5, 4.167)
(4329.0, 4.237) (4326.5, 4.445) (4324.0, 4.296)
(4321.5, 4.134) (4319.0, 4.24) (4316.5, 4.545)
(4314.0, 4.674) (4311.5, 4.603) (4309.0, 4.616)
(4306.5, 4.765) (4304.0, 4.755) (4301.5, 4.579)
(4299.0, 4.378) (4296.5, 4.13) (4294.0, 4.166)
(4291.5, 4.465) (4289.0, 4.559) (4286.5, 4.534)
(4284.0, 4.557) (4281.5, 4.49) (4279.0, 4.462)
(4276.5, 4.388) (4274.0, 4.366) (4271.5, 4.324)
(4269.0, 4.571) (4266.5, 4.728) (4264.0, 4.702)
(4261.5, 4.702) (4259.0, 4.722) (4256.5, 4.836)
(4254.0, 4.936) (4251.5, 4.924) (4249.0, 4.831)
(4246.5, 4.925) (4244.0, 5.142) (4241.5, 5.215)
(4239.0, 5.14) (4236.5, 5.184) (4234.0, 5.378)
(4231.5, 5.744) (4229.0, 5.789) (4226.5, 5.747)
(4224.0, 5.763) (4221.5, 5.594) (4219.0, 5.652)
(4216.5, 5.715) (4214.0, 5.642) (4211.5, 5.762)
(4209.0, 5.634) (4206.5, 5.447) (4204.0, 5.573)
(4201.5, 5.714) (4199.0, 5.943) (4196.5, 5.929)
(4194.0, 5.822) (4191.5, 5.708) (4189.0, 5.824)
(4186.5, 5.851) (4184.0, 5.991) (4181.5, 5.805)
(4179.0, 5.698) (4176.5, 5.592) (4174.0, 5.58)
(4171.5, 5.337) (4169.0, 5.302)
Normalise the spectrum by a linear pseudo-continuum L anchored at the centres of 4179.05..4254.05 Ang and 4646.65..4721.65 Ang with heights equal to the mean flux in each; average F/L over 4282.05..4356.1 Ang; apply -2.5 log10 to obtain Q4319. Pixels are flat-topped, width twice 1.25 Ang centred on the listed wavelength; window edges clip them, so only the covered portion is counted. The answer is 0.36 mag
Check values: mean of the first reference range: 5.56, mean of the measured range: 4.24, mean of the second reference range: 7.25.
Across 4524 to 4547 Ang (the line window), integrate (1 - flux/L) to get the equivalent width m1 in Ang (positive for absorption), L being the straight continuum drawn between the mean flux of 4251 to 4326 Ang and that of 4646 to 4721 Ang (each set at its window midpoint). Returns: 7.1 Ang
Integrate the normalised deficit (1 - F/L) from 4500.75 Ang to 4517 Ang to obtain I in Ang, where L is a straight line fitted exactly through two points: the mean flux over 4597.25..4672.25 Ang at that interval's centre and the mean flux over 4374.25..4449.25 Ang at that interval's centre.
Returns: 4.7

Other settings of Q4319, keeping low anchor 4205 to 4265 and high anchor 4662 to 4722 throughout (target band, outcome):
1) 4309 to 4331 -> 0.25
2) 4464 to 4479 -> 0.39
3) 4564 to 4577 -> 0.25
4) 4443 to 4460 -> 0.40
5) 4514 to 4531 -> 0.37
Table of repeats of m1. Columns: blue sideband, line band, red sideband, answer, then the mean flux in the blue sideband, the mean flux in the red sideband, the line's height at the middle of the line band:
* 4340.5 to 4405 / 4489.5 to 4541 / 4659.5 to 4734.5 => 7.0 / 3.89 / 6.31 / 4.96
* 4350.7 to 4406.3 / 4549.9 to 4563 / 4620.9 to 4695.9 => 7.2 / 3.88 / 8.53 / 6.84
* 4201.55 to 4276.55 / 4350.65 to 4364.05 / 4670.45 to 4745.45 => 5.4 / 5.19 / 5.61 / 5.3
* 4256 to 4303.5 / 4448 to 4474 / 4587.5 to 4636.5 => 8.1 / 4.51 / 7.15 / 5.95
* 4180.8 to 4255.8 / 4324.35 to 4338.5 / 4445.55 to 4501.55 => 2.2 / 5.54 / 4.17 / 4.93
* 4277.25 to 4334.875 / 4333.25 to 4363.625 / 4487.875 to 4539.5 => 5.3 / 4.43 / 4.27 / 4.4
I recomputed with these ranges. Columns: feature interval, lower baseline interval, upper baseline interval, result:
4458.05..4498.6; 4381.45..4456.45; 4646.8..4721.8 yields 4.8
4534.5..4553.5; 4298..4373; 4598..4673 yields 9.1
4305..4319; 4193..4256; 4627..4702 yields 3.3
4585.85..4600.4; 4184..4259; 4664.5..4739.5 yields 0.3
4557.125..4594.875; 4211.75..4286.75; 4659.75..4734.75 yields 6.9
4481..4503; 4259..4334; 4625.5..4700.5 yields 7.7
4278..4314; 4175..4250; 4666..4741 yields 7.2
